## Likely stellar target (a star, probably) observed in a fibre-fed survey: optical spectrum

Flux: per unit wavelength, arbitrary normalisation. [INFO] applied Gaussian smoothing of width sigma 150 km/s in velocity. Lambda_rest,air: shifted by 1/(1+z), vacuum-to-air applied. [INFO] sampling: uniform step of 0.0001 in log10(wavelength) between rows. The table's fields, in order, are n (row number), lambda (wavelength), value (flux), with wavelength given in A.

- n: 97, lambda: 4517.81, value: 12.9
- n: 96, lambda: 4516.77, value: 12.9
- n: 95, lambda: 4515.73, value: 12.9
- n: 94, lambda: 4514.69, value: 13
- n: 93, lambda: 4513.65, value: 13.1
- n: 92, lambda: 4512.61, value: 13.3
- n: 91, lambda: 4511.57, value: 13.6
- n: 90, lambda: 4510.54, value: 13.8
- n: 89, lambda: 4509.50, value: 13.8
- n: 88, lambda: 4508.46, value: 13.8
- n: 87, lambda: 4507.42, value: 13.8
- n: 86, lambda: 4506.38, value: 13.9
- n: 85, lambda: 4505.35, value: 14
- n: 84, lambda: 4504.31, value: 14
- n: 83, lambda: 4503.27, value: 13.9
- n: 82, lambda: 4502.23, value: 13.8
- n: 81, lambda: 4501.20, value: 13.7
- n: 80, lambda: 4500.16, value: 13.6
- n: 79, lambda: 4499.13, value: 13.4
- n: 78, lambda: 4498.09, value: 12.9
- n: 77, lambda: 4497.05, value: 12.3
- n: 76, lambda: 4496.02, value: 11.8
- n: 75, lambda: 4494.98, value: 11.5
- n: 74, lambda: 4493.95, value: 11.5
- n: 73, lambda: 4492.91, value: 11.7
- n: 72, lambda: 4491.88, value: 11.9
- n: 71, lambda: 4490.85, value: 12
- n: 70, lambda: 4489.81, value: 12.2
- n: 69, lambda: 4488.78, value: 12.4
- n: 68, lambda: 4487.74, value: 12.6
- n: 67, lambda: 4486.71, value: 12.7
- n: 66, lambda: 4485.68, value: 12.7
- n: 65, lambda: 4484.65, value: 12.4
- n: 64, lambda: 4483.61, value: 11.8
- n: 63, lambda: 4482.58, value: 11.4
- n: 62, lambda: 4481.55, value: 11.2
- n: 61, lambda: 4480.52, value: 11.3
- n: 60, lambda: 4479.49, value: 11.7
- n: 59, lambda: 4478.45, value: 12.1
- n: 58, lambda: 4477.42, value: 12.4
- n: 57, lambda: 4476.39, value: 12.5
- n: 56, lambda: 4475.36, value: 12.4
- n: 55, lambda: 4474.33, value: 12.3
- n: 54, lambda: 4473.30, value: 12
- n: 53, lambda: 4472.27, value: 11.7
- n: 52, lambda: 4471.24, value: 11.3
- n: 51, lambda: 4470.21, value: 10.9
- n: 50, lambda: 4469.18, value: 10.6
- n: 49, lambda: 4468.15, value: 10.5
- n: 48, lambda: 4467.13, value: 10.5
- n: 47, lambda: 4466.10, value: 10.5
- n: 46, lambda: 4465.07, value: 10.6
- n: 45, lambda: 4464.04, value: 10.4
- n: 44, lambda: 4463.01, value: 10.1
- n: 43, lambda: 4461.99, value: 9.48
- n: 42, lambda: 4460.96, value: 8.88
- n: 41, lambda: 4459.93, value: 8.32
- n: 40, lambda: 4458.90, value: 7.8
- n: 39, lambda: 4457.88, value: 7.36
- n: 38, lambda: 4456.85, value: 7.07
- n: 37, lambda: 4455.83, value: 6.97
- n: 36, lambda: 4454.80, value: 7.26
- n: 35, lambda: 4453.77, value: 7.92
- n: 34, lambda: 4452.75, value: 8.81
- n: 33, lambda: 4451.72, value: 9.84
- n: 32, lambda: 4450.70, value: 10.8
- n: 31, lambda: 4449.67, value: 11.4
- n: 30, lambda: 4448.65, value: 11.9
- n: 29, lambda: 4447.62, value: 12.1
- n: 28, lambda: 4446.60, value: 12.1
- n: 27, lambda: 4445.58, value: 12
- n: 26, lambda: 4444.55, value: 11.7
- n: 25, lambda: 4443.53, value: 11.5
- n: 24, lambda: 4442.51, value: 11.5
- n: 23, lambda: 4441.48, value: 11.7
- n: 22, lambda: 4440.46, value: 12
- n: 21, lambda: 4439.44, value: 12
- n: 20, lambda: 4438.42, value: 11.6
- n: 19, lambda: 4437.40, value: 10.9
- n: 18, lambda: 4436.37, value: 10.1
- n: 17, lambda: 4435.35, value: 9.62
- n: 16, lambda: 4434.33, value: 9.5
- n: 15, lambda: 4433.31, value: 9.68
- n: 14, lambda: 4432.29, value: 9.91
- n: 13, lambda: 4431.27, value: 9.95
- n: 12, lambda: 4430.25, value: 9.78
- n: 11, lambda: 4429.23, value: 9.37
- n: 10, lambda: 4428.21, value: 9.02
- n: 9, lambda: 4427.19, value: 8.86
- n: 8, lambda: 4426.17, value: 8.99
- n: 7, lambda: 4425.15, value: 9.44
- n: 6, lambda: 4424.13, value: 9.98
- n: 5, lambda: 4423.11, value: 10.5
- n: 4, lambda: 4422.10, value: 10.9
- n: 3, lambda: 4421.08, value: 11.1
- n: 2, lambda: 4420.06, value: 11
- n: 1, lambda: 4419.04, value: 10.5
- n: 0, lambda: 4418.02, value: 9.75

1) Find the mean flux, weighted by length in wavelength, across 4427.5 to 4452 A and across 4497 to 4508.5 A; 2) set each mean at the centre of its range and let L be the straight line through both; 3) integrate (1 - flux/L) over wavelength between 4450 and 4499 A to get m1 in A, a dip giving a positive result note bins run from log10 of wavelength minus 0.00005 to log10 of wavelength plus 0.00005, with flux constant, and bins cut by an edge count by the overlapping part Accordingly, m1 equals 6.15 A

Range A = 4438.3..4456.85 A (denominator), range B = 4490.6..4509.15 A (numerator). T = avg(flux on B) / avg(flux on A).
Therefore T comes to 1.2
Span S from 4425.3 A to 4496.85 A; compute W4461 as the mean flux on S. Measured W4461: 10.7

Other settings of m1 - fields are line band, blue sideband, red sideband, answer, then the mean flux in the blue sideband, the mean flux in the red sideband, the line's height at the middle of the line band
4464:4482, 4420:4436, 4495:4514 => 0.8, 9.82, 13.4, 11.9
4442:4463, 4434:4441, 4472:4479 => 3.0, 10.9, 12.2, 11.4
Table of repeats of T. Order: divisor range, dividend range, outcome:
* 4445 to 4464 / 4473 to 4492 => 1.28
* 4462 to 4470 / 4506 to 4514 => 1.31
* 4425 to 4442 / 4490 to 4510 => 1.28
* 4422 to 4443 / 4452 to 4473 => 0.92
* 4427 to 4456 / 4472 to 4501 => 1.17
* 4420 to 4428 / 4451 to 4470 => 0.91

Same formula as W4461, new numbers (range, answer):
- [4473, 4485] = 11.9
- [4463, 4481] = 11.4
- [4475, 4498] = 12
